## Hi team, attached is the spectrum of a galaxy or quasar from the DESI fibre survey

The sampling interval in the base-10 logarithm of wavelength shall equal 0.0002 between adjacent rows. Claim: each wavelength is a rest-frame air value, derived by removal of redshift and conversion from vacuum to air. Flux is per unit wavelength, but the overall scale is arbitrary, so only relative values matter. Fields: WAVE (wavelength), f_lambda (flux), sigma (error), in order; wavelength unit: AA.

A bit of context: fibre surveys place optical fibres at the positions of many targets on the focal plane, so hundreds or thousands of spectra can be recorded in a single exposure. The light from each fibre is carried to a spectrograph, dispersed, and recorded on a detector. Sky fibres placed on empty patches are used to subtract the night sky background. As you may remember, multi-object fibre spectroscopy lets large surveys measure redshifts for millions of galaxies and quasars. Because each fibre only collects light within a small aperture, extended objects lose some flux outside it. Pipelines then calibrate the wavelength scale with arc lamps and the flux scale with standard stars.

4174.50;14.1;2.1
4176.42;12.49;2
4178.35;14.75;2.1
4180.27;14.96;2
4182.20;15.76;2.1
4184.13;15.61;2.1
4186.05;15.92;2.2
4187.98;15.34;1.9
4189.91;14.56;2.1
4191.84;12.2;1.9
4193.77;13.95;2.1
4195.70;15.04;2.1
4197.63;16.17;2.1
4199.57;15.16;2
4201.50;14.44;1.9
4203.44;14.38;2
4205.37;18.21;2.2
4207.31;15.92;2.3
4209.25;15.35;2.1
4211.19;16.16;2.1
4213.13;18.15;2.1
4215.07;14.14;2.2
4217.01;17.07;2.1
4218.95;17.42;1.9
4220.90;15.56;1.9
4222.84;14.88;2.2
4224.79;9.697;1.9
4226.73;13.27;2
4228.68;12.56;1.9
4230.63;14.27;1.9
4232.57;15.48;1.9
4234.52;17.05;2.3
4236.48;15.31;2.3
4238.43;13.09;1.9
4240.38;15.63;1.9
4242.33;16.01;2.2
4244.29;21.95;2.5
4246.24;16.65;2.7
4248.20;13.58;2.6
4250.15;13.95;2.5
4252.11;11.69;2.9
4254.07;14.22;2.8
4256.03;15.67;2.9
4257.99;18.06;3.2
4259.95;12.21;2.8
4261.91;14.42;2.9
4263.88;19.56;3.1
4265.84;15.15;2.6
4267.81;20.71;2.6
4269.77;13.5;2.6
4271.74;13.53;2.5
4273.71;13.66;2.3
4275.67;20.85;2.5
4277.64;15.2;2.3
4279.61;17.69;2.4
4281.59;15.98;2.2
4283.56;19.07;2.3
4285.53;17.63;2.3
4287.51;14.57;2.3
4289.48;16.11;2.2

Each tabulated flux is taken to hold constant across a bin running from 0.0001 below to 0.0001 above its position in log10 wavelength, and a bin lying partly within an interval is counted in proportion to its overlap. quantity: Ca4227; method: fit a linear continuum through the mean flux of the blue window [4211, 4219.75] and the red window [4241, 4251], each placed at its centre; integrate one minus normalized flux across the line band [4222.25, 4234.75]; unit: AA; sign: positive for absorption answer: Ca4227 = 2.2 AA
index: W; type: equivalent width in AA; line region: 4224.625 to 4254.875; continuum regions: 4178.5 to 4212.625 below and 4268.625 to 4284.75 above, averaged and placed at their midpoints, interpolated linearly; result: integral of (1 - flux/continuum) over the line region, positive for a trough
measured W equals 1.96 AA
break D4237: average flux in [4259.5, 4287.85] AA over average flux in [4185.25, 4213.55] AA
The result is 1.07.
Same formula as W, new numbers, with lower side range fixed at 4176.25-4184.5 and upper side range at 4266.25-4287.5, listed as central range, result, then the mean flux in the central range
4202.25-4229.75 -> 0.5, 15.2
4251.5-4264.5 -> 1.0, 15.1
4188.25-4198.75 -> 0.4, 14.5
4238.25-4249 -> -0.3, 16.4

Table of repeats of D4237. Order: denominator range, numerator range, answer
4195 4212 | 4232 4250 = 1.02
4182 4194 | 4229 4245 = 1.07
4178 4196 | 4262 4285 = 1.13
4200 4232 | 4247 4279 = 1.02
